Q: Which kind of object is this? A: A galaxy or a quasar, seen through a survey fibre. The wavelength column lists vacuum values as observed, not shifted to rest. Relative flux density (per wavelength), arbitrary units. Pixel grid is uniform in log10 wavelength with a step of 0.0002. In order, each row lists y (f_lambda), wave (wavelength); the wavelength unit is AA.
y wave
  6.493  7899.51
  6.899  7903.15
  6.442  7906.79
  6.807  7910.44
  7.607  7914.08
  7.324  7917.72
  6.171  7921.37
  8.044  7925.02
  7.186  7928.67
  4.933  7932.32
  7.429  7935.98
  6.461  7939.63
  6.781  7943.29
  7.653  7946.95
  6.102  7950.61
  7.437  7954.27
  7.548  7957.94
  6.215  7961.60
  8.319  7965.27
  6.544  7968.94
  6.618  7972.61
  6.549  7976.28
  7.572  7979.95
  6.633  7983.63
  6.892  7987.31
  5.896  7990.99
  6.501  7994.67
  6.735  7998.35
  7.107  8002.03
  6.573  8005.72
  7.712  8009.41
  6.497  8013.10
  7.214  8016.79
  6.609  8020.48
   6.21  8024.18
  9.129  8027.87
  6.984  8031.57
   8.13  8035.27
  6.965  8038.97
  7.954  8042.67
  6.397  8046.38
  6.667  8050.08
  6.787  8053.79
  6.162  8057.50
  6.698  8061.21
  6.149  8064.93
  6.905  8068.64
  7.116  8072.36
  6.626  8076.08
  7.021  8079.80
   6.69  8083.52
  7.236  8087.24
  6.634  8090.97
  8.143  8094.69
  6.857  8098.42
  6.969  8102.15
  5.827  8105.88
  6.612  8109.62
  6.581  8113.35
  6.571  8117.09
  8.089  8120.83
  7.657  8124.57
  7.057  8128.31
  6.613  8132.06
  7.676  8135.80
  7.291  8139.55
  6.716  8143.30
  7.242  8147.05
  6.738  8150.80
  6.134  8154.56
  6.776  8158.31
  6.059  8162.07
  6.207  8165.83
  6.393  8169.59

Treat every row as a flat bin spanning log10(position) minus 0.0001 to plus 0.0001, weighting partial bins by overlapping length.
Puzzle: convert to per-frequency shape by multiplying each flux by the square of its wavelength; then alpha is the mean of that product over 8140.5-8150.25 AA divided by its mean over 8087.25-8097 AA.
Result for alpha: 0.96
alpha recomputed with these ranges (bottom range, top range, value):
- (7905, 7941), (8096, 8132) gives 1.06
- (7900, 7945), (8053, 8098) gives 1.04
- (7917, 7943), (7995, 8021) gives 1.04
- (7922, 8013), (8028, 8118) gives 1.03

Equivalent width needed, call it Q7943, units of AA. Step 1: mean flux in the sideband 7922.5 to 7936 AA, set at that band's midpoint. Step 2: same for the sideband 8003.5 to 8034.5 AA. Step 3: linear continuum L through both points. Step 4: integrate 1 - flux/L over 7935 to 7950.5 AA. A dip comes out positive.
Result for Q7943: -0.25 AA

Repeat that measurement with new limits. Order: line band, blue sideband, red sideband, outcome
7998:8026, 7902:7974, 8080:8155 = 0.46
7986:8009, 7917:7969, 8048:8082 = 0.50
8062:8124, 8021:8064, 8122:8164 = 0.90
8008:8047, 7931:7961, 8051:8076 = -3.45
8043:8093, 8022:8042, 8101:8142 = 3.77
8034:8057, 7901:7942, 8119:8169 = -0.59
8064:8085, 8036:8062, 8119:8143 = 0.71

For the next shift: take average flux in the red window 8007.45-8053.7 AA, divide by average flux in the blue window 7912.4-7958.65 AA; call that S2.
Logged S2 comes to 1.03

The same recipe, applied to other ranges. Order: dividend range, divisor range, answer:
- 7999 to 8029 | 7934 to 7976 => 1.01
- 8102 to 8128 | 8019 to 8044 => 0.93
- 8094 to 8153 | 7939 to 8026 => 1.02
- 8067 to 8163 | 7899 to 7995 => 1.01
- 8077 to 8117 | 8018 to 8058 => 0.96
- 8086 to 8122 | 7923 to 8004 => 1.01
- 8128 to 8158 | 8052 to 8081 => 1.04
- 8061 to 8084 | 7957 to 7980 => 0.96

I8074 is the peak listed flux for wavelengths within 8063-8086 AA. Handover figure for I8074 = 7.116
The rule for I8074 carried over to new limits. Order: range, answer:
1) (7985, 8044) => 9.129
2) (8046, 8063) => 6.787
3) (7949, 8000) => 8.319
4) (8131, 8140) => 7.676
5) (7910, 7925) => 7.607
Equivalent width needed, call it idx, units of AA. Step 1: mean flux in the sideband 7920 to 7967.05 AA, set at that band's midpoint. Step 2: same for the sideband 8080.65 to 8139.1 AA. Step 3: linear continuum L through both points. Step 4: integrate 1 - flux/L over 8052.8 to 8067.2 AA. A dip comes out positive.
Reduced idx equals 1.1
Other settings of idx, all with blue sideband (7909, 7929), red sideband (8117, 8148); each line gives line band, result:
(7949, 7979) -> 1.1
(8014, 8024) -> 0.6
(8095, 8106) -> 0.5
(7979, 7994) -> 1.1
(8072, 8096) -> 0.7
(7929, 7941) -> 1.4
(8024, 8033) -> -0.6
